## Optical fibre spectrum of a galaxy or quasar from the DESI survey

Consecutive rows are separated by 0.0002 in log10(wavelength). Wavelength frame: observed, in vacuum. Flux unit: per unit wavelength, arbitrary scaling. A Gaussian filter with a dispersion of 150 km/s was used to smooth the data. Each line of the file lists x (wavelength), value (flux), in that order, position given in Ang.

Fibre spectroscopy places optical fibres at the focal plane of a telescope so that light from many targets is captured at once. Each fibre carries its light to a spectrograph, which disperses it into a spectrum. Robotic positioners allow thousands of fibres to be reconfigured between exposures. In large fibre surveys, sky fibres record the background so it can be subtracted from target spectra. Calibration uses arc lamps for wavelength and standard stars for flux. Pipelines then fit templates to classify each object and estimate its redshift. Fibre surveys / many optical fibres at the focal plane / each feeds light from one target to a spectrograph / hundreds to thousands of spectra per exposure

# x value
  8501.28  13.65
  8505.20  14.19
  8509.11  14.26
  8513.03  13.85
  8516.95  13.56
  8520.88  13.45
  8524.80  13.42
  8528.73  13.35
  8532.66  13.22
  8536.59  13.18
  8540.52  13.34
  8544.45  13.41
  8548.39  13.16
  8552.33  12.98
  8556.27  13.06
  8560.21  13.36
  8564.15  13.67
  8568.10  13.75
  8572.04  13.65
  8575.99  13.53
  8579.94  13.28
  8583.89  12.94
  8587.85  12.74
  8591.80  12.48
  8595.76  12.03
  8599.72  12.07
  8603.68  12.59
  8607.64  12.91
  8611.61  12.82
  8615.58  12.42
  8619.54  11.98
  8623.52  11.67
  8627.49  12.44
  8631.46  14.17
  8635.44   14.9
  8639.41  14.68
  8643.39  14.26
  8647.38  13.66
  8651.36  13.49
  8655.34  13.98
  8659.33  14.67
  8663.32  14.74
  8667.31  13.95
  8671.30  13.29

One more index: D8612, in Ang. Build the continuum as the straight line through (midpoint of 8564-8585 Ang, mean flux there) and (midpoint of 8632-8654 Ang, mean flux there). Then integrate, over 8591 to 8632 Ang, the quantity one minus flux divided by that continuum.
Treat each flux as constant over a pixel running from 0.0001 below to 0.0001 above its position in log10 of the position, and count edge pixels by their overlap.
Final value 4.18 Ang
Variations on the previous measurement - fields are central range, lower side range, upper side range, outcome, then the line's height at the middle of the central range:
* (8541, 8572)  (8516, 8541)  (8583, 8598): -0.9 Ang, 13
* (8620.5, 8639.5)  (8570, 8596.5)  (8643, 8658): 0.3 Ang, 13.6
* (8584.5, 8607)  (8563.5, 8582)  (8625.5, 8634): 1.8 Ang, 13.5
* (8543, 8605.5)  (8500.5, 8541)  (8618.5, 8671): 2.8 Ang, 13.7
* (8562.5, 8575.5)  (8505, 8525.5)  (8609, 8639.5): -0.3 Ang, 13.4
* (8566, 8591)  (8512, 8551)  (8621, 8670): 0.5 Ang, 13.6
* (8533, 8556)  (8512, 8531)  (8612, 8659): 0.5 Ang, 13.5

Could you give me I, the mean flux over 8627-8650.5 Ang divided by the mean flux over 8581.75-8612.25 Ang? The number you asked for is 1.12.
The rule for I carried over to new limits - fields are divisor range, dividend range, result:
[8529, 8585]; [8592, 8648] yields 0.98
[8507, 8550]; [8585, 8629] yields 0.92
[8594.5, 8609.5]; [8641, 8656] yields 1.12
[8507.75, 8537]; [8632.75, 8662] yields 1.05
